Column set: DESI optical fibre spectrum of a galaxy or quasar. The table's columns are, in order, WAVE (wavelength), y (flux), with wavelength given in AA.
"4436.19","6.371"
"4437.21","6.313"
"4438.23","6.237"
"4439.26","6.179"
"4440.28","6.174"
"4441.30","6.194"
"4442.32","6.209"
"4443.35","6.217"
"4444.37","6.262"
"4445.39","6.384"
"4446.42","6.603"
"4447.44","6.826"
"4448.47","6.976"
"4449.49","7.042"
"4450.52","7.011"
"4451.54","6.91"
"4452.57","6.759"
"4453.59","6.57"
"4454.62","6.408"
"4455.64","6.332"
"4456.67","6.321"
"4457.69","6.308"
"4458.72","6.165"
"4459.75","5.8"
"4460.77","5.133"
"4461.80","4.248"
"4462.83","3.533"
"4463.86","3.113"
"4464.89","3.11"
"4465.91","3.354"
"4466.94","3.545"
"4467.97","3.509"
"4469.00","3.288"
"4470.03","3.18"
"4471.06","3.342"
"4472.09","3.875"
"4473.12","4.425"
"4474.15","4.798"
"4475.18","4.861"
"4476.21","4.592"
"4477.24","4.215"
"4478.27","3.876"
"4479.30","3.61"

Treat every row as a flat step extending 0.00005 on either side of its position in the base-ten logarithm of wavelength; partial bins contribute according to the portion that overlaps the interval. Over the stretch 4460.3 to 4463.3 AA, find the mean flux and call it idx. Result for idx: 4.3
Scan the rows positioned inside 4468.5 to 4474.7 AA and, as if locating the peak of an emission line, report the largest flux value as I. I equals 4.798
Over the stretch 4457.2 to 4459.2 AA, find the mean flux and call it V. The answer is 6.23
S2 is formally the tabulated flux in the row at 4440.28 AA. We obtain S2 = 6.174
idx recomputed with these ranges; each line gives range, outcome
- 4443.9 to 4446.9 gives 6.41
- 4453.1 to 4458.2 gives 6.39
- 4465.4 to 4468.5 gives 3.47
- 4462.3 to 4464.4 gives 3.32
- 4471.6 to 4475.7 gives 4.49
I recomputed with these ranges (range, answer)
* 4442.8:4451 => 7.042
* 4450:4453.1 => 7.011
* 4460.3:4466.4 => 5.133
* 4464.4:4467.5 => 3.545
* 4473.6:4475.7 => 4.861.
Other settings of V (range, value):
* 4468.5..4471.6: 3.27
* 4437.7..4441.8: 6.19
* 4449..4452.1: 6.97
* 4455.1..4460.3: 6.19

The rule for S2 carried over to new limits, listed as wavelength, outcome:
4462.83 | 3.533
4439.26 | 6.179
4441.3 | 6.194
